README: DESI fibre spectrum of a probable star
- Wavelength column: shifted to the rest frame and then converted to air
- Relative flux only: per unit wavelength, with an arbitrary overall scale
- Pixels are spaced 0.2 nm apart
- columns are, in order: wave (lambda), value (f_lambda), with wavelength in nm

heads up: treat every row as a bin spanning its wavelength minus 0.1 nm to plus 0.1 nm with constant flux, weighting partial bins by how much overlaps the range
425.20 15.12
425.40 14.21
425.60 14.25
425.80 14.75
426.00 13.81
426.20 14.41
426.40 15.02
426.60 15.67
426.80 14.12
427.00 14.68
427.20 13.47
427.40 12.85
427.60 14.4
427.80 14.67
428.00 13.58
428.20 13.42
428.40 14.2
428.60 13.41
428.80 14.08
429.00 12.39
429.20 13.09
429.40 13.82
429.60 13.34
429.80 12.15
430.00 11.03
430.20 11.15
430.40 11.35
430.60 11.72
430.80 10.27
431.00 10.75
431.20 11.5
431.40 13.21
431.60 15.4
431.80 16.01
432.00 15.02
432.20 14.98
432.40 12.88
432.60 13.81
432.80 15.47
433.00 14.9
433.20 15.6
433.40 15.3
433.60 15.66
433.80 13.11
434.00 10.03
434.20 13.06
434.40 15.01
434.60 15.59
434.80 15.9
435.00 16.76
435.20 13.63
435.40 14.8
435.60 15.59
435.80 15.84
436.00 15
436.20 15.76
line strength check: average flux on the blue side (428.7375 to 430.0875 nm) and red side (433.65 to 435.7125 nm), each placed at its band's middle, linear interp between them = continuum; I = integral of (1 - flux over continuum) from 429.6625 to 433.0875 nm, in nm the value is 0.10 nm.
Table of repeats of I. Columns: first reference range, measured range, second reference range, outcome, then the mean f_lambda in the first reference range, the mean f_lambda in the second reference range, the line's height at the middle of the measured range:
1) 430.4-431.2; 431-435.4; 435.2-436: -0.44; 11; 15.1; 13.1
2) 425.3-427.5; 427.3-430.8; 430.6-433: 0.26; 14.3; 13.6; 13.9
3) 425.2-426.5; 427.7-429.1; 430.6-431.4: -0.09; 14.5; 11.2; 12.9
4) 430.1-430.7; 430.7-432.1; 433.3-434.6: -0.12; 11.4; 13.8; 12.1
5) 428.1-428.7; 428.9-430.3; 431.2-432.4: 0.15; 13.7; 14.5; 14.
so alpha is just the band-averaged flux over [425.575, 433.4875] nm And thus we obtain 13.6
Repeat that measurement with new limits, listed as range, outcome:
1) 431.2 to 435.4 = 14.5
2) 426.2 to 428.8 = 14.1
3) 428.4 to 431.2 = 12.2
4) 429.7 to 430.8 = 11.4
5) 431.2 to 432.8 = 14.3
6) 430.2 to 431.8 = 12.2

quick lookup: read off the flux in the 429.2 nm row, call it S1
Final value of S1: 13.09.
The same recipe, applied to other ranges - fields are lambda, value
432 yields 15.02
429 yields 12.39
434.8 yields 15.9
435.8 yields 15.84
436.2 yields 15.76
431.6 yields 15.4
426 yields 13.81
